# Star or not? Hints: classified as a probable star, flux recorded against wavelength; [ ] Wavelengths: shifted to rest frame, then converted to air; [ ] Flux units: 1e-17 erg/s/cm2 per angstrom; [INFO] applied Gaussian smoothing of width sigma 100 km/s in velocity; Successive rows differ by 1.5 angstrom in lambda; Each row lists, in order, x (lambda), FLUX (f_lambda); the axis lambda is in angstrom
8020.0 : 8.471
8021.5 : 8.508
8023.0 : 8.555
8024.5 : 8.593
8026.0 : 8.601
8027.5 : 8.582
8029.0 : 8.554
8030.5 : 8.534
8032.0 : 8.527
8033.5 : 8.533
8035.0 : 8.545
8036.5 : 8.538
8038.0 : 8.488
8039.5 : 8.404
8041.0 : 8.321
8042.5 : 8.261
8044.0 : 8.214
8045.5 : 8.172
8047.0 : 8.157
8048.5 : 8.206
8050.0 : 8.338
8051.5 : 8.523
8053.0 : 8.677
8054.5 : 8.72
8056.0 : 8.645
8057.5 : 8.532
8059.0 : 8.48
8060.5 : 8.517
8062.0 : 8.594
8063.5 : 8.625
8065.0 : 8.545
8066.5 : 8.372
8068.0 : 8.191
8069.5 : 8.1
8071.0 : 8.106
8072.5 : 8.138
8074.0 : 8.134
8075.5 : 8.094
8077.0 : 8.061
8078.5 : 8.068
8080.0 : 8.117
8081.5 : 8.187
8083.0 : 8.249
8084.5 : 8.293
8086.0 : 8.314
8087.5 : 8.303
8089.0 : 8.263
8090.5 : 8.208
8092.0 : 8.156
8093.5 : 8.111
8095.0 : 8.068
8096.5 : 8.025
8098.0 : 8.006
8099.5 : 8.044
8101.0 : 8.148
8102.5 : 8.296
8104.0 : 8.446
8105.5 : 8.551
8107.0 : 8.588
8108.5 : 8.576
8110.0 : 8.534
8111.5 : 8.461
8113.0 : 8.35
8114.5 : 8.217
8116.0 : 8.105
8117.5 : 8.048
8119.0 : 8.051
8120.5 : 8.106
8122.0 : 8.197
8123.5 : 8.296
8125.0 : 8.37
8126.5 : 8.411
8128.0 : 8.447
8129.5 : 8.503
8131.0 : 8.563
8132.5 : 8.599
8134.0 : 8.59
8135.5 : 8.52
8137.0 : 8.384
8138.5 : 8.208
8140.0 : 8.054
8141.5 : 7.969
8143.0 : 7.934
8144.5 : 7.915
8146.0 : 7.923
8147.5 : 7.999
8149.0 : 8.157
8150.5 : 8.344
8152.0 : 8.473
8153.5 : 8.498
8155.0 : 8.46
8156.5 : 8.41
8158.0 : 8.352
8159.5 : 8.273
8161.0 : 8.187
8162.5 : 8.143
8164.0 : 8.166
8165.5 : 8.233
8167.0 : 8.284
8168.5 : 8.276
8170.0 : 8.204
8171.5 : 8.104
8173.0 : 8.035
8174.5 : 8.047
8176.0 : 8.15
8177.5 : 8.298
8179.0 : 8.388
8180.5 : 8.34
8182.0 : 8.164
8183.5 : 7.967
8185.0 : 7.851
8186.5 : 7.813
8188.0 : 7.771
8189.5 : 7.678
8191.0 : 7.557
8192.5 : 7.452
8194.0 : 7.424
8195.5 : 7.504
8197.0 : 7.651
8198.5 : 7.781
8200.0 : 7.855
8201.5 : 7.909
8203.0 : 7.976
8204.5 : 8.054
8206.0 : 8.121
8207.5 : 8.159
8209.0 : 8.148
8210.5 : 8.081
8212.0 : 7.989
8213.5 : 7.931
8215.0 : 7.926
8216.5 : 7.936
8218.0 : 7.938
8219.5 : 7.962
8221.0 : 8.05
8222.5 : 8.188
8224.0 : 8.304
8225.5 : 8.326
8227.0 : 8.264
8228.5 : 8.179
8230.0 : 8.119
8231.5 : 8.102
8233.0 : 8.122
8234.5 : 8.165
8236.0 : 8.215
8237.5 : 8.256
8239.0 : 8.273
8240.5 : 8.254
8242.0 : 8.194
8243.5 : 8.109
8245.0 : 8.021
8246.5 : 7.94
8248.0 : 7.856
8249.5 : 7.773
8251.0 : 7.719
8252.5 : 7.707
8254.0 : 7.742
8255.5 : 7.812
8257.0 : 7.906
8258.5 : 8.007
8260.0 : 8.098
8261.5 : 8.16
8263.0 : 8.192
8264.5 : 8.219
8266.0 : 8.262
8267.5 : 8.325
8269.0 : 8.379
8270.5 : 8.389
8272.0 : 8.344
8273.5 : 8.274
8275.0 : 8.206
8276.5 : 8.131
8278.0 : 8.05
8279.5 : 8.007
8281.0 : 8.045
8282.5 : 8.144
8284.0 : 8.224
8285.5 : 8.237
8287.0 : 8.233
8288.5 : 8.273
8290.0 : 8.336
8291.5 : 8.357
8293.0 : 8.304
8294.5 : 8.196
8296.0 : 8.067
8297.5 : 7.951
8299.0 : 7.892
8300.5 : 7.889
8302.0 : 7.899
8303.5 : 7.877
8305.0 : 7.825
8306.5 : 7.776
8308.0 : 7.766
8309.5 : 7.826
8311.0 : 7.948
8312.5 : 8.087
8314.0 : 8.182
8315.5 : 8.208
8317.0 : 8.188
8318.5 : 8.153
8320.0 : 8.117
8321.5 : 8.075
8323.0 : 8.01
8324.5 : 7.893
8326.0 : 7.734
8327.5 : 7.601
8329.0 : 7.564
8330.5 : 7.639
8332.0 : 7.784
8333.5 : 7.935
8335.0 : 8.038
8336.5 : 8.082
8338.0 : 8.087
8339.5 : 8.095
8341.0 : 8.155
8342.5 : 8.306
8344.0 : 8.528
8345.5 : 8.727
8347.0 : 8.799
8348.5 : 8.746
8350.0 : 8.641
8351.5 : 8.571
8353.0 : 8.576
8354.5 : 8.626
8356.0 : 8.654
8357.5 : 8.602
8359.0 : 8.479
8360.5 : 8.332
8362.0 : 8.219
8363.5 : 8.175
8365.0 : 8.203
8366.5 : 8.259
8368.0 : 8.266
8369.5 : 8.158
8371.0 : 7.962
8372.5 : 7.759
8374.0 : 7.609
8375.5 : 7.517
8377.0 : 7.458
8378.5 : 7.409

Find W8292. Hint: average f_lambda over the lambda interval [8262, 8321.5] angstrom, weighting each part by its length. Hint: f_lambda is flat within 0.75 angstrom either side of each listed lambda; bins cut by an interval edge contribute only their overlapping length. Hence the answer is 8.12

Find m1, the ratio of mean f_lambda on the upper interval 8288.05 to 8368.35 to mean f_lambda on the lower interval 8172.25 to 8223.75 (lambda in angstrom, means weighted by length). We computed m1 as 1.03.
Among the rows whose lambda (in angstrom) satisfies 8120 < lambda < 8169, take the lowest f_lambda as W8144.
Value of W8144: 7.915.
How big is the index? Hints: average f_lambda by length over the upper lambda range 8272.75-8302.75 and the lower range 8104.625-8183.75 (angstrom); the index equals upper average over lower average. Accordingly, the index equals 0.98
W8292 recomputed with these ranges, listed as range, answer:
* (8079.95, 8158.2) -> 8.27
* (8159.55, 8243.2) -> 8.05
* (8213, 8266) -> 8.06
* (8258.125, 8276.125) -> 8.24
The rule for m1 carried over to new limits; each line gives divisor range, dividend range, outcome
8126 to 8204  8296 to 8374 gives 1.00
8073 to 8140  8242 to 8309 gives 0.97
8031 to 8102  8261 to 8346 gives 0.97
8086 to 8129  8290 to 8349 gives 0.98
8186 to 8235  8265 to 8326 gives 1.02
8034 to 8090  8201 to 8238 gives 0.97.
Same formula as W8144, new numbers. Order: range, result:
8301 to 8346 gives 7.564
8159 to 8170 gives 8.143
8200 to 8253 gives 7.707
